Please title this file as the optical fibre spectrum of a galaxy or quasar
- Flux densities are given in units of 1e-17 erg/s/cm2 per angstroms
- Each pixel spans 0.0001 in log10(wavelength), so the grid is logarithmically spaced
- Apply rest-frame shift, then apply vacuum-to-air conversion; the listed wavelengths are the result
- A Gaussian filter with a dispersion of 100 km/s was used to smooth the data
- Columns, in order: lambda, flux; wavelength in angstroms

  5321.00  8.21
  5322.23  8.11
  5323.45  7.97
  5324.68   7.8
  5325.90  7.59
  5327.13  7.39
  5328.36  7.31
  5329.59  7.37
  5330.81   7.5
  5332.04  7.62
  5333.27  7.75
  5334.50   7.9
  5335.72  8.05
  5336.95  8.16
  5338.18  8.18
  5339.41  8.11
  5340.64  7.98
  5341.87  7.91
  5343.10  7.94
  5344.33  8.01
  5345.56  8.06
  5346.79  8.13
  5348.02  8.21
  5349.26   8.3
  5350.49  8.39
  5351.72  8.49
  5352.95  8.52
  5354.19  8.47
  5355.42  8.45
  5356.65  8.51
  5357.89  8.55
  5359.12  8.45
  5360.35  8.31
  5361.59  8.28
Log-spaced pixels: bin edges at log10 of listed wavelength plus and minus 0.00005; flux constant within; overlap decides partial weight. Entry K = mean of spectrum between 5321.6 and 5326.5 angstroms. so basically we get 7.87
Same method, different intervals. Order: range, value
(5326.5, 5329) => 7.32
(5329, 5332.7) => 7.51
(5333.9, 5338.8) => 8.08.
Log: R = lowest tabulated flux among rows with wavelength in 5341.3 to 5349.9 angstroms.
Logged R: 7.91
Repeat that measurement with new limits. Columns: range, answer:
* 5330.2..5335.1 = 7.5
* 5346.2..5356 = 8.13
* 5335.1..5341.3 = 7.98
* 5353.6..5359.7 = 8.45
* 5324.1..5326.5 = 7.59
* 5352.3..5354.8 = 8.47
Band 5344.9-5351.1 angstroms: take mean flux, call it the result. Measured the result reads 8.21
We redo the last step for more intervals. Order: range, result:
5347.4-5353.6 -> 8.37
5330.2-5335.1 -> 7.69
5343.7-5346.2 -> 8.04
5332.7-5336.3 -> 7.91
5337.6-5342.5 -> 8.04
